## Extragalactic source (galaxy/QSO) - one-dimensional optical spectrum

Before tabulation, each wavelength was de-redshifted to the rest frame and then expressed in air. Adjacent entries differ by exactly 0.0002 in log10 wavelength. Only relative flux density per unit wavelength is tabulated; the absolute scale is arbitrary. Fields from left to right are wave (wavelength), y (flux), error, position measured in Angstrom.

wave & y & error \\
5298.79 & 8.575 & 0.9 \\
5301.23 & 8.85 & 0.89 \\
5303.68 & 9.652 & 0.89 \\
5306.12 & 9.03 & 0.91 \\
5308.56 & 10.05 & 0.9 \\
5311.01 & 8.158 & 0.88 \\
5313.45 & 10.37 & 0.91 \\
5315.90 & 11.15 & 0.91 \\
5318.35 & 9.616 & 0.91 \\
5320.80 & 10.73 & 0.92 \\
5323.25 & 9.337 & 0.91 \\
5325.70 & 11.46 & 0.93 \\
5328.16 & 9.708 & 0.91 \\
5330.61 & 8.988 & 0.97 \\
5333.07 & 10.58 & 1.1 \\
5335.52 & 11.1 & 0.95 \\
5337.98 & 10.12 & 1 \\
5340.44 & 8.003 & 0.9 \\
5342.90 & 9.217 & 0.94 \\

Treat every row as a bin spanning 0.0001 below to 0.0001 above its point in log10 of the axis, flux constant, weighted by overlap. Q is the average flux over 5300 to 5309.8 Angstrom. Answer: 9.39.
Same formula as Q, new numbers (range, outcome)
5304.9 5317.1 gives 9.75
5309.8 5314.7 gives 9.28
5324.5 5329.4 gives 10.6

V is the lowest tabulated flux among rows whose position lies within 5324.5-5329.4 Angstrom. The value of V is 9.708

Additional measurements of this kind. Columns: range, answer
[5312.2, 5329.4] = 9.337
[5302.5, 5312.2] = 8.158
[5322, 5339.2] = 8.988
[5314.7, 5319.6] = 9.616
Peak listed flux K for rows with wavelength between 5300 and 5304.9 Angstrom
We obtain 9.652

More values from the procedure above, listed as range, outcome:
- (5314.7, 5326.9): 11.46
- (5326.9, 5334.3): 10.58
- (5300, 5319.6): 11.15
